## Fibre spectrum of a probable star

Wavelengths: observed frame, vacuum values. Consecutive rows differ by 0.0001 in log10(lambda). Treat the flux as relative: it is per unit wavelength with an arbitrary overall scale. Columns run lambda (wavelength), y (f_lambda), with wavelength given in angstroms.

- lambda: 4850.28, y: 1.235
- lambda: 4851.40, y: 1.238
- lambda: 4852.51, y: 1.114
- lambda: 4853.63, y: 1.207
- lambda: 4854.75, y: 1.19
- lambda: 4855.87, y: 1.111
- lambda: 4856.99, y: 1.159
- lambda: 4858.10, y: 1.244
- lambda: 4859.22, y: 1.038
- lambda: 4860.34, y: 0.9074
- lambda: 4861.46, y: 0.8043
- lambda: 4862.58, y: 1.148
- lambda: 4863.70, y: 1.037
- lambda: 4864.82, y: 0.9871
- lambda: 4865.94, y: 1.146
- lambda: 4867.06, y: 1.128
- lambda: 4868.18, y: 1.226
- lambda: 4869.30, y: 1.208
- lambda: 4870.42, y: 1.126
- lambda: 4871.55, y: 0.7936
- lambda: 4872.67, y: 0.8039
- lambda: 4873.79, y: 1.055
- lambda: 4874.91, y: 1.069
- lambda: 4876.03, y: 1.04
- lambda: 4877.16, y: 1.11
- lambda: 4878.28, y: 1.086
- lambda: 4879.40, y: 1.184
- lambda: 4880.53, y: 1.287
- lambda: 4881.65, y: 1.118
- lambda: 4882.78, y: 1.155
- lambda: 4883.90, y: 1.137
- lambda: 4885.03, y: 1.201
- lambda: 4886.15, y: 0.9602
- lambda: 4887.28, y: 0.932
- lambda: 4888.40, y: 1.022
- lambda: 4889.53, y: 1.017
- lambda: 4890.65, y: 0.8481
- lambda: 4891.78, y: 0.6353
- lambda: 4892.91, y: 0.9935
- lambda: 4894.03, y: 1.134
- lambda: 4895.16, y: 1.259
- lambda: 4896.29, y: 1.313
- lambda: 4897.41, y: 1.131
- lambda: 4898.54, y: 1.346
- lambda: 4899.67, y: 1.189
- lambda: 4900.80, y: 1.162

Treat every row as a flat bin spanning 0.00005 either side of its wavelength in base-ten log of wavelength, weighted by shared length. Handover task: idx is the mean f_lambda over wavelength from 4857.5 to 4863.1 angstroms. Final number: 1.03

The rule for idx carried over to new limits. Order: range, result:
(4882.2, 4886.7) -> 1.11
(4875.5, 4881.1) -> 1.14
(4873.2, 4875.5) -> 1.06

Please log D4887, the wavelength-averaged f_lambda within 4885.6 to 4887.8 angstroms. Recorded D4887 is 0.944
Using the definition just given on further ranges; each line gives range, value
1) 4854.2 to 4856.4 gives 1.15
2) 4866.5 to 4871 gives 1.17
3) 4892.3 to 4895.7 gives 1.12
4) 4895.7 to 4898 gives 1.23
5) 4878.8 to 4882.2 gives 1.2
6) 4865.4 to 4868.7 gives 1.17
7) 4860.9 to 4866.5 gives 1.02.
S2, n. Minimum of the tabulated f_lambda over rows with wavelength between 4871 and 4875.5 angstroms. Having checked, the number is 0.7936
